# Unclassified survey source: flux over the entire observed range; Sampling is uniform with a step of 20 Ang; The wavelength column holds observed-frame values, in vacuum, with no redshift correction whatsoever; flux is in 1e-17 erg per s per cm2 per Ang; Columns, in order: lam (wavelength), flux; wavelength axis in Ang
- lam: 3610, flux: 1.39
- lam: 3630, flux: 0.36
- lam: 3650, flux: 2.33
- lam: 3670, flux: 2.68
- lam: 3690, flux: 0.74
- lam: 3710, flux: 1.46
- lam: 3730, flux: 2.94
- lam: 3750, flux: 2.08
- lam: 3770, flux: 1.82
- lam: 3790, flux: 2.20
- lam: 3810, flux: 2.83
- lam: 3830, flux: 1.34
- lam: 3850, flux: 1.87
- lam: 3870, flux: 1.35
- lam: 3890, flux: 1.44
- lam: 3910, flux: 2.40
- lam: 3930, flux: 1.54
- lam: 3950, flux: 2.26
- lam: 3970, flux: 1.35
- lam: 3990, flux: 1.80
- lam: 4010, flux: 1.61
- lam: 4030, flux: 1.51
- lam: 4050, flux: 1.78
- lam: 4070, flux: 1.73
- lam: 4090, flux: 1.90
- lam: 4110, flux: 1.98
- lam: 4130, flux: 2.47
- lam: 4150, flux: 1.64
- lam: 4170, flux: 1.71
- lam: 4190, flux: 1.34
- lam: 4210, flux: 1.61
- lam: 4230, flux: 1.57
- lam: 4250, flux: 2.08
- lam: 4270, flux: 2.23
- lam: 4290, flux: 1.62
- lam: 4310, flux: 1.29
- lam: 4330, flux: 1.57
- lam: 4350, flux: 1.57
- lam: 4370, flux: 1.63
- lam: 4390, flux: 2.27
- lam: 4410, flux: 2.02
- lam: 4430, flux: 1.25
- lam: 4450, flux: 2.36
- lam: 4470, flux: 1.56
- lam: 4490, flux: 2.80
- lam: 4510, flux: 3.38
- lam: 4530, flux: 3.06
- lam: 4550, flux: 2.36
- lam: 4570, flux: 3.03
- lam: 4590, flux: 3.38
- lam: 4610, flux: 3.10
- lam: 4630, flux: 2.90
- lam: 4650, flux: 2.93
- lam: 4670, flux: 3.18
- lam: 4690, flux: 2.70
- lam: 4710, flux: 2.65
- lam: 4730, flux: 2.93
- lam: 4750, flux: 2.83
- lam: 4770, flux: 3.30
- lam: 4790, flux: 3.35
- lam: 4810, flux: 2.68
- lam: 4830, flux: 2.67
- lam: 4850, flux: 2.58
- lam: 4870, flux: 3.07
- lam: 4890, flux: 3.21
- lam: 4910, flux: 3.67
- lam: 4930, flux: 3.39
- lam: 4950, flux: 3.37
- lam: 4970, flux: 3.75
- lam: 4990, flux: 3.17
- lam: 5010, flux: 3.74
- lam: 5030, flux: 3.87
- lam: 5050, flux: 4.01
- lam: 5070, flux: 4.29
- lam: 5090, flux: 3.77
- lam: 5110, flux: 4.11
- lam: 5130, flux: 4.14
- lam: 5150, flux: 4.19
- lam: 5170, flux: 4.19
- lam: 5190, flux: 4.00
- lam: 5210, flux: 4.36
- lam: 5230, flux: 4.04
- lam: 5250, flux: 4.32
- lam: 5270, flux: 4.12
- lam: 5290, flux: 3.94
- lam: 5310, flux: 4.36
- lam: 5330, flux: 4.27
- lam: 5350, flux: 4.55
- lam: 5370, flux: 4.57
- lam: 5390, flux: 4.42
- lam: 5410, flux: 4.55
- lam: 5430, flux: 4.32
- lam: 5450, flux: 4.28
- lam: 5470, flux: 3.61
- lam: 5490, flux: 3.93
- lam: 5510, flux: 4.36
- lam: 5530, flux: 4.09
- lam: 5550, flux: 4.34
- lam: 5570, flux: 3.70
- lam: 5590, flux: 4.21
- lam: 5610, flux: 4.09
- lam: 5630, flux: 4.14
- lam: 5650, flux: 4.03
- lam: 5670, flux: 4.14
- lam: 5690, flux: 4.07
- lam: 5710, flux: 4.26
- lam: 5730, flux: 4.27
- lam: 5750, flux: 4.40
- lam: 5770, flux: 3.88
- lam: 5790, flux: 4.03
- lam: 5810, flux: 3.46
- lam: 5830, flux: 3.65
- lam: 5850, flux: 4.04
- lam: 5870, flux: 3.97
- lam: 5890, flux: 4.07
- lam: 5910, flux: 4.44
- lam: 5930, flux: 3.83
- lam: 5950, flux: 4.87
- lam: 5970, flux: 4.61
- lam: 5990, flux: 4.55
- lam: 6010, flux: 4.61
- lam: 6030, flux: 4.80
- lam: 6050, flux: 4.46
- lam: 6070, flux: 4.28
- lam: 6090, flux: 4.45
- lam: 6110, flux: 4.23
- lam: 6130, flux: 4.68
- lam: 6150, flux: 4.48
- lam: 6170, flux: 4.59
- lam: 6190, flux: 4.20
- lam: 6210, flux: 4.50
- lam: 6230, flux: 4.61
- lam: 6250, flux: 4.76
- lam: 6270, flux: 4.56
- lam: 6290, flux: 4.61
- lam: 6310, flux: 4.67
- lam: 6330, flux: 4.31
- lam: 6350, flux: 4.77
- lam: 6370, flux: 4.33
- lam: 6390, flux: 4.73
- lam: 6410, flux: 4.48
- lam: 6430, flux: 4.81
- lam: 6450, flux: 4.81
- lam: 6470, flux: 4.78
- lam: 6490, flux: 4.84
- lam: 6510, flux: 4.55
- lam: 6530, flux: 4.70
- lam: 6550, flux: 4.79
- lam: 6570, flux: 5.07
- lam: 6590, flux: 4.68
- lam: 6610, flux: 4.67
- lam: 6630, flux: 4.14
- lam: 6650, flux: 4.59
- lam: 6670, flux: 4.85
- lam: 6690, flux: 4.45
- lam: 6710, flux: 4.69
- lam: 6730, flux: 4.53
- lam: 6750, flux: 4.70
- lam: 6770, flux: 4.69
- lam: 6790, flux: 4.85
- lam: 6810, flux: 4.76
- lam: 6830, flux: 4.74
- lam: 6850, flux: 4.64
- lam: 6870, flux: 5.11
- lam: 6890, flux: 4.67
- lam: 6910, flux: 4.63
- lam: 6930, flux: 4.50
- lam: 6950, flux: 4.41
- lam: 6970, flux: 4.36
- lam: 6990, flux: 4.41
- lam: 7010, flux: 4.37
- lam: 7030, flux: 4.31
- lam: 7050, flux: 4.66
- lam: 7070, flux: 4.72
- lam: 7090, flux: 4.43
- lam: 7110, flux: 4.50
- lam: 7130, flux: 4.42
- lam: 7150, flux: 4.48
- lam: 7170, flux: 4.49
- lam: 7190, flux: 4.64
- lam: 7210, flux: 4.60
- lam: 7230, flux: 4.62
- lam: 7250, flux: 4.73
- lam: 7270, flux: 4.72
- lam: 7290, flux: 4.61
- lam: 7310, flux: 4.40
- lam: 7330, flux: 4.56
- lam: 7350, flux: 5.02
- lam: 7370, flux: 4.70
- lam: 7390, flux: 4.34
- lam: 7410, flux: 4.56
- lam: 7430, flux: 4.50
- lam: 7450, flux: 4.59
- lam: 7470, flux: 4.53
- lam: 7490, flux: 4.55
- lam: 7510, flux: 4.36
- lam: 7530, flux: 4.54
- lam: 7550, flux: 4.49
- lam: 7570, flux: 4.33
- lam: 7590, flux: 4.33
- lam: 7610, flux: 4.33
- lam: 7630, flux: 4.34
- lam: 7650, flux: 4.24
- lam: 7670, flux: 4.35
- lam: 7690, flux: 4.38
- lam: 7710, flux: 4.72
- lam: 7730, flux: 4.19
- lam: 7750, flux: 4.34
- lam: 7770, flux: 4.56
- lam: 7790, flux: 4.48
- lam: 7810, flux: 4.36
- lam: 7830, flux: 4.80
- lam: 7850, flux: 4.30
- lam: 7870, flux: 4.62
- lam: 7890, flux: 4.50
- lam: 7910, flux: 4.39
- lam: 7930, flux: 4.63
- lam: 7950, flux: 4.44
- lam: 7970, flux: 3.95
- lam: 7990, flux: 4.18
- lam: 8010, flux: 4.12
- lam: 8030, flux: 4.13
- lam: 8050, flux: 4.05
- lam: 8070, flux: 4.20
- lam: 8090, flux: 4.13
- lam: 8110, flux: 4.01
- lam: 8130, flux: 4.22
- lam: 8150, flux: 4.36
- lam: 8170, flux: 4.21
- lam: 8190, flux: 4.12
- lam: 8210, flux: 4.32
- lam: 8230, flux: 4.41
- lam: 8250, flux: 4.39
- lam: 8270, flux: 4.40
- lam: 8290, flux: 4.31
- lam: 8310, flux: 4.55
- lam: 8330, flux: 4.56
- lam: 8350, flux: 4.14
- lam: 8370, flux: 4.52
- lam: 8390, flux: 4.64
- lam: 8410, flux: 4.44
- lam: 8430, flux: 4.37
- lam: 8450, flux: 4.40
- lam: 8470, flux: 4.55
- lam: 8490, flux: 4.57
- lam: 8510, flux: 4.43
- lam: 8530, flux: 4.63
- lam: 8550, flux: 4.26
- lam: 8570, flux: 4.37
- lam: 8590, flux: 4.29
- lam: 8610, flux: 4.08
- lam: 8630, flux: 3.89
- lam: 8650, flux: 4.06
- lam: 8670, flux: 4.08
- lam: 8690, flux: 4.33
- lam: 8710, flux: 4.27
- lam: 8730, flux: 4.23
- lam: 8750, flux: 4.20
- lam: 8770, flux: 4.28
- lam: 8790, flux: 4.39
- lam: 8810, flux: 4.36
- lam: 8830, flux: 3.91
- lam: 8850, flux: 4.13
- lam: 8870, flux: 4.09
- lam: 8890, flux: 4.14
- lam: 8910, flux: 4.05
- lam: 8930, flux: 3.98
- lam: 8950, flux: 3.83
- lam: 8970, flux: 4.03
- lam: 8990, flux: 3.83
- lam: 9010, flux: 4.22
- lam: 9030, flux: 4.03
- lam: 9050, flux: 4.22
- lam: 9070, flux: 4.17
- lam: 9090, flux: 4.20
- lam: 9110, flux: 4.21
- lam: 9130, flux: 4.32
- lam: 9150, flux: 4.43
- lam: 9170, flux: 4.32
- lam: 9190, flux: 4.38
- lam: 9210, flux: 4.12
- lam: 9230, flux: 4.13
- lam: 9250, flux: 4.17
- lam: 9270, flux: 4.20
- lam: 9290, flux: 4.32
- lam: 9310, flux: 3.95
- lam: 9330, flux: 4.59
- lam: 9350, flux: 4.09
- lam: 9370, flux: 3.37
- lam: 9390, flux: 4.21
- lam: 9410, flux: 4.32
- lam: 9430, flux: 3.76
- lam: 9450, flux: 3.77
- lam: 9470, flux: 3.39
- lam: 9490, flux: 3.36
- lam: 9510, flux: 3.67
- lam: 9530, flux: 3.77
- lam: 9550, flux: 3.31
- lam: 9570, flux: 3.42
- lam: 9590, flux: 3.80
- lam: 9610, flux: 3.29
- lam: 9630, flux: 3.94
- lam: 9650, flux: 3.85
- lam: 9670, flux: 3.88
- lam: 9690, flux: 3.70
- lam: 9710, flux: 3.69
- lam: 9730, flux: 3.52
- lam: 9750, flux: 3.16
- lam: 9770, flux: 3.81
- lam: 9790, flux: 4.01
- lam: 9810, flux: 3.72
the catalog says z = 0.125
